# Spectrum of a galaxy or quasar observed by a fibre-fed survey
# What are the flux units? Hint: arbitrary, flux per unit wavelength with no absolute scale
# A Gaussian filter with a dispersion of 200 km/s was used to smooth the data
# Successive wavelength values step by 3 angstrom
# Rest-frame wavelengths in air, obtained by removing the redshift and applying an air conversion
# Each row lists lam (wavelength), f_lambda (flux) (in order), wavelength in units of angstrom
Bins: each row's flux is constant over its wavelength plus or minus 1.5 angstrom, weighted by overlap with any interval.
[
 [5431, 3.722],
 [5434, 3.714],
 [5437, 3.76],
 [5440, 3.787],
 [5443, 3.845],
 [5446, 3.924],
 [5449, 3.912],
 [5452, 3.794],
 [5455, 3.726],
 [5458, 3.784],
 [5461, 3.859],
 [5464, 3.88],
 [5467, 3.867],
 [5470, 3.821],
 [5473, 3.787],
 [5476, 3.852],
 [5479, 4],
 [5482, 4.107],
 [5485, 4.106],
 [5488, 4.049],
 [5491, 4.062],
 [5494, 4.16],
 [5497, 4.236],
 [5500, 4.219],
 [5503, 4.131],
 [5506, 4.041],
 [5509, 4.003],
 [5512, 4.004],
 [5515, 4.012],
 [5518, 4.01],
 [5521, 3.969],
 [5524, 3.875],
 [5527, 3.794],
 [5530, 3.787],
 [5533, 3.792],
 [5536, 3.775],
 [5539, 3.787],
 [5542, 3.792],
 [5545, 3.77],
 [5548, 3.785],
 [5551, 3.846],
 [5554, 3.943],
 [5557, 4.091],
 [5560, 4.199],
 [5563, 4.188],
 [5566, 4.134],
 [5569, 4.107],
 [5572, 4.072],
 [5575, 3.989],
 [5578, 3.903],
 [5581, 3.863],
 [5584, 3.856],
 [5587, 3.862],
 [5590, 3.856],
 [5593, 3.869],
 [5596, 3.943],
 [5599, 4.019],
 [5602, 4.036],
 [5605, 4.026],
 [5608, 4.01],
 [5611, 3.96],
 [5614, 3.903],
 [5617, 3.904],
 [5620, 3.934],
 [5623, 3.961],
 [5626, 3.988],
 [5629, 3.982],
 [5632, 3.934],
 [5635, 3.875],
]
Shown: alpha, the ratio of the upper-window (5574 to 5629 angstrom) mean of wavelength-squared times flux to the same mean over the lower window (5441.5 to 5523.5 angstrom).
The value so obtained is 1.0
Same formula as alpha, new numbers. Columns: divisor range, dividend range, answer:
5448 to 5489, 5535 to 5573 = 1.05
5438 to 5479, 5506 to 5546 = 1.04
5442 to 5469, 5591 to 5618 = 1.09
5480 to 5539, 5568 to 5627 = 1.02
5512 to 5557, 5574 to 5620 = 1.04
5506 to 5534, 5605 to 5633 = 1.04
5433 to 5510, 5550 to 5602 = 1.05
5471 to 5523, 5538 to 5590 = 1.00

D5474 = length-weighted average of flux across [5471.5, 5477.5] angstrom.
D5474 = 3.82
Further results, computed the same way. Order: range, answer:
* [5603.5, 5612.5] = 4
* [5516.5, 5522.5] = 3.99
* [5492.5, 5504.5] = 4.19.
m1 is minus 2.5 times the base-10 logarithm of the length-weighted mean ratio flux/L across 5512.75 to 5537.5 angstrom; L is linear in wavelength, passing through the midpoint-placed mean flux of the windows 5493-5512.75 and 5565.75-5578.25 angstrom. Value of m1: 0.06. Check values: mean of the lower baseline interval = 4.12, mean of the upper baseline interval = 4.05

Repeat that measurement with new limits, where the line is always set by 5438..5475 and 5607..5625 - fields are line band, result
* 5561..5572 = -0.06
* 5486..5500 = -0.08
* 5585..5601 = 0.00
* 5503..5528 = -0.03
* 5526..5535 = 0.03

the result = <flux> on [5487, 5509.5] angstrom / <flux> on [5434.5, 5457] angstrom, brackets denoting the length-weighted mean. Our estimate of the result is 1.08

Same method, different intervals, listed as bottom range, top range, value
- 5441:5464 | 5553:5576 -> 1.07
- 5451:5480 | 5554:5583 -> 1.06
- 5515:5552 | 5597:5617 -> 1.04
